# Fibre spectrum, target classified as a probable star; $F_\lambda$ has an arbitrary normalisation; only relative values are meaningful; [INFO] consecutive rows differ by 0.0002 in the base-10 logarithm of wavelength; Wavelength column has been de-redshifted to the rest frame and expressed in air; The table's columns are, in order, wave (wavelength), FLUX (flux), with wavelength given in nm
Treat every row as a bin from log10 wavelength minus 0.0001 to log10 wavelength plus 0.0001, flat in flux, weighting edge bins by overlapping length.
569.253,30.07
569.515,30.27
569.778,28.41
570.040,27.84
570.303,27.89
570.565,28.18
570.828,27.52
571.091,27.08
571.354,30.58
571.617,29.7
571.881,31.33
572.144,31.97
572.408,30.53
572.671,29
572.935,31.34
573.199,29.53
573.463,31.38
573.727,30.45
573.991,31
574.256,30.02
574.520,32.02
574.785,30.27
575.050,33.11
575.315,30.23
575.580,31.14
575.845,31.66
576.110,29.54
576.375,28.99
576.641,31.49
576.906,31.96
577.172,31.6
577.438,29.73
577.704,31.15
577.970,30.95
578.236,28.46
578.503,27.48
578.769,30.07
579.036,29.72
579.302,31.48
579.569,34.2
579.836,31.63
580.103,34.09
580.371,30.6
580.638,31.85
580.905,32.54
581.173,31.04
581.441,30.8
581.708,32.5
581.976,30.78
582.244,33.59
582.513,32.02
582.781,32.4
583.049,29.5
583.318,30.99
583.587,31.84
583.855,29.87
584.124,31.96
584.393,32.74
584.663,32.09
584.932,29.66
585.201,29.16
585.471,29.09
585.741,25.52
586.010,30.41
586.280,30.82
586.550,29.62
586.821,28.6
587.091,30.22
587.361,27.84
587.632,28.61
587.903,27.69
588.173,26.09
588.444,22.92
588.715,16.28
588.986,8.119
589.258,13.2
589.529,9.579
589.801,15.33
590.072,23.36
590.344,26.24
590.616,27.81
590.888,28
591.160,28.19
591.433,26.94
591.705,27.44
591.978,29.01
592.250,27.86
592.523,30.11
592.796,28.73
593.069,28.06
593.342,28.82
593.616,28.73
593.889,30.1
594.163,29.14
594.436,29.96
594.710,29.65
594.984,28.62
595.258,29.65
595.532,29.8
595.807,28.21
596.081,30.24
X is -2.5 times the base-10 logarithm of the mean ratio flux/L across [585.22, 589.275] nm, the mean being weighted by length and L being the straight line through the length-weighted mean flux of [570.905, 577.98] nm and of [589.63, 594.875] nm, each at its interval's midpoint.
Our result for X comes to 0.12 mag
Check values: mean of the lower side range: 30.6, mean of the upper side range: 27.4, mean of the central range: 25.5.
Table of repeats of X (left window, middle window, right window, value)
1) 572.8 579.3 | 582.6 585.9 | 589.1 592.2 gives -0.15 mag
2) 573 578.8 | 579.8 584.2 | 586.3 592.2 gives -0.15 mag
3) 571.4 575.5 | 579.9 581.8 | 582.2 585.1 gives -0.02 mag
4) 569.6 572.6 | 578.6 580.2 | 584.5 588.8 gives -0.12 mag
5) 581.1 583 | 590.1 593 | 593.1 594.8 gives 0.07 mag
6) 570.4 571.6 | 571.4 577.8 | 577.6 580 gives -0.05 mag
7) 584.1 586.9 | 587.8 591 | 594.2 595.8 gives 0.42 mag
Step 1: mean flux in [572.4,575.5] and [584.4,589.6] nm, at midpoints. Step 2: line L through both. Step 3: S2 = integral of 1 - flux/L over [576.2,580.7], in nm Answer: -0.31 nm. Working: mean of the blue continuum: 30.8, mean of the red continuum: 25.4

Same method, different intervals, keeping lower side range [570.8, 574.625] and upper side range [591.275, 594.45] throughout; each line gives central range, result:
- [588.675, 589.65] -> 0.592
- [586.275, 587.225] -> -0.016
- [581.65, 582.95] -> -0.116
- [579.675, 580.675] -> -0.081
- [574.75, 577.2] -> -0.079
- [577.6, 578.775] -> 0.013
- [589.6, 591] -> 0.265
